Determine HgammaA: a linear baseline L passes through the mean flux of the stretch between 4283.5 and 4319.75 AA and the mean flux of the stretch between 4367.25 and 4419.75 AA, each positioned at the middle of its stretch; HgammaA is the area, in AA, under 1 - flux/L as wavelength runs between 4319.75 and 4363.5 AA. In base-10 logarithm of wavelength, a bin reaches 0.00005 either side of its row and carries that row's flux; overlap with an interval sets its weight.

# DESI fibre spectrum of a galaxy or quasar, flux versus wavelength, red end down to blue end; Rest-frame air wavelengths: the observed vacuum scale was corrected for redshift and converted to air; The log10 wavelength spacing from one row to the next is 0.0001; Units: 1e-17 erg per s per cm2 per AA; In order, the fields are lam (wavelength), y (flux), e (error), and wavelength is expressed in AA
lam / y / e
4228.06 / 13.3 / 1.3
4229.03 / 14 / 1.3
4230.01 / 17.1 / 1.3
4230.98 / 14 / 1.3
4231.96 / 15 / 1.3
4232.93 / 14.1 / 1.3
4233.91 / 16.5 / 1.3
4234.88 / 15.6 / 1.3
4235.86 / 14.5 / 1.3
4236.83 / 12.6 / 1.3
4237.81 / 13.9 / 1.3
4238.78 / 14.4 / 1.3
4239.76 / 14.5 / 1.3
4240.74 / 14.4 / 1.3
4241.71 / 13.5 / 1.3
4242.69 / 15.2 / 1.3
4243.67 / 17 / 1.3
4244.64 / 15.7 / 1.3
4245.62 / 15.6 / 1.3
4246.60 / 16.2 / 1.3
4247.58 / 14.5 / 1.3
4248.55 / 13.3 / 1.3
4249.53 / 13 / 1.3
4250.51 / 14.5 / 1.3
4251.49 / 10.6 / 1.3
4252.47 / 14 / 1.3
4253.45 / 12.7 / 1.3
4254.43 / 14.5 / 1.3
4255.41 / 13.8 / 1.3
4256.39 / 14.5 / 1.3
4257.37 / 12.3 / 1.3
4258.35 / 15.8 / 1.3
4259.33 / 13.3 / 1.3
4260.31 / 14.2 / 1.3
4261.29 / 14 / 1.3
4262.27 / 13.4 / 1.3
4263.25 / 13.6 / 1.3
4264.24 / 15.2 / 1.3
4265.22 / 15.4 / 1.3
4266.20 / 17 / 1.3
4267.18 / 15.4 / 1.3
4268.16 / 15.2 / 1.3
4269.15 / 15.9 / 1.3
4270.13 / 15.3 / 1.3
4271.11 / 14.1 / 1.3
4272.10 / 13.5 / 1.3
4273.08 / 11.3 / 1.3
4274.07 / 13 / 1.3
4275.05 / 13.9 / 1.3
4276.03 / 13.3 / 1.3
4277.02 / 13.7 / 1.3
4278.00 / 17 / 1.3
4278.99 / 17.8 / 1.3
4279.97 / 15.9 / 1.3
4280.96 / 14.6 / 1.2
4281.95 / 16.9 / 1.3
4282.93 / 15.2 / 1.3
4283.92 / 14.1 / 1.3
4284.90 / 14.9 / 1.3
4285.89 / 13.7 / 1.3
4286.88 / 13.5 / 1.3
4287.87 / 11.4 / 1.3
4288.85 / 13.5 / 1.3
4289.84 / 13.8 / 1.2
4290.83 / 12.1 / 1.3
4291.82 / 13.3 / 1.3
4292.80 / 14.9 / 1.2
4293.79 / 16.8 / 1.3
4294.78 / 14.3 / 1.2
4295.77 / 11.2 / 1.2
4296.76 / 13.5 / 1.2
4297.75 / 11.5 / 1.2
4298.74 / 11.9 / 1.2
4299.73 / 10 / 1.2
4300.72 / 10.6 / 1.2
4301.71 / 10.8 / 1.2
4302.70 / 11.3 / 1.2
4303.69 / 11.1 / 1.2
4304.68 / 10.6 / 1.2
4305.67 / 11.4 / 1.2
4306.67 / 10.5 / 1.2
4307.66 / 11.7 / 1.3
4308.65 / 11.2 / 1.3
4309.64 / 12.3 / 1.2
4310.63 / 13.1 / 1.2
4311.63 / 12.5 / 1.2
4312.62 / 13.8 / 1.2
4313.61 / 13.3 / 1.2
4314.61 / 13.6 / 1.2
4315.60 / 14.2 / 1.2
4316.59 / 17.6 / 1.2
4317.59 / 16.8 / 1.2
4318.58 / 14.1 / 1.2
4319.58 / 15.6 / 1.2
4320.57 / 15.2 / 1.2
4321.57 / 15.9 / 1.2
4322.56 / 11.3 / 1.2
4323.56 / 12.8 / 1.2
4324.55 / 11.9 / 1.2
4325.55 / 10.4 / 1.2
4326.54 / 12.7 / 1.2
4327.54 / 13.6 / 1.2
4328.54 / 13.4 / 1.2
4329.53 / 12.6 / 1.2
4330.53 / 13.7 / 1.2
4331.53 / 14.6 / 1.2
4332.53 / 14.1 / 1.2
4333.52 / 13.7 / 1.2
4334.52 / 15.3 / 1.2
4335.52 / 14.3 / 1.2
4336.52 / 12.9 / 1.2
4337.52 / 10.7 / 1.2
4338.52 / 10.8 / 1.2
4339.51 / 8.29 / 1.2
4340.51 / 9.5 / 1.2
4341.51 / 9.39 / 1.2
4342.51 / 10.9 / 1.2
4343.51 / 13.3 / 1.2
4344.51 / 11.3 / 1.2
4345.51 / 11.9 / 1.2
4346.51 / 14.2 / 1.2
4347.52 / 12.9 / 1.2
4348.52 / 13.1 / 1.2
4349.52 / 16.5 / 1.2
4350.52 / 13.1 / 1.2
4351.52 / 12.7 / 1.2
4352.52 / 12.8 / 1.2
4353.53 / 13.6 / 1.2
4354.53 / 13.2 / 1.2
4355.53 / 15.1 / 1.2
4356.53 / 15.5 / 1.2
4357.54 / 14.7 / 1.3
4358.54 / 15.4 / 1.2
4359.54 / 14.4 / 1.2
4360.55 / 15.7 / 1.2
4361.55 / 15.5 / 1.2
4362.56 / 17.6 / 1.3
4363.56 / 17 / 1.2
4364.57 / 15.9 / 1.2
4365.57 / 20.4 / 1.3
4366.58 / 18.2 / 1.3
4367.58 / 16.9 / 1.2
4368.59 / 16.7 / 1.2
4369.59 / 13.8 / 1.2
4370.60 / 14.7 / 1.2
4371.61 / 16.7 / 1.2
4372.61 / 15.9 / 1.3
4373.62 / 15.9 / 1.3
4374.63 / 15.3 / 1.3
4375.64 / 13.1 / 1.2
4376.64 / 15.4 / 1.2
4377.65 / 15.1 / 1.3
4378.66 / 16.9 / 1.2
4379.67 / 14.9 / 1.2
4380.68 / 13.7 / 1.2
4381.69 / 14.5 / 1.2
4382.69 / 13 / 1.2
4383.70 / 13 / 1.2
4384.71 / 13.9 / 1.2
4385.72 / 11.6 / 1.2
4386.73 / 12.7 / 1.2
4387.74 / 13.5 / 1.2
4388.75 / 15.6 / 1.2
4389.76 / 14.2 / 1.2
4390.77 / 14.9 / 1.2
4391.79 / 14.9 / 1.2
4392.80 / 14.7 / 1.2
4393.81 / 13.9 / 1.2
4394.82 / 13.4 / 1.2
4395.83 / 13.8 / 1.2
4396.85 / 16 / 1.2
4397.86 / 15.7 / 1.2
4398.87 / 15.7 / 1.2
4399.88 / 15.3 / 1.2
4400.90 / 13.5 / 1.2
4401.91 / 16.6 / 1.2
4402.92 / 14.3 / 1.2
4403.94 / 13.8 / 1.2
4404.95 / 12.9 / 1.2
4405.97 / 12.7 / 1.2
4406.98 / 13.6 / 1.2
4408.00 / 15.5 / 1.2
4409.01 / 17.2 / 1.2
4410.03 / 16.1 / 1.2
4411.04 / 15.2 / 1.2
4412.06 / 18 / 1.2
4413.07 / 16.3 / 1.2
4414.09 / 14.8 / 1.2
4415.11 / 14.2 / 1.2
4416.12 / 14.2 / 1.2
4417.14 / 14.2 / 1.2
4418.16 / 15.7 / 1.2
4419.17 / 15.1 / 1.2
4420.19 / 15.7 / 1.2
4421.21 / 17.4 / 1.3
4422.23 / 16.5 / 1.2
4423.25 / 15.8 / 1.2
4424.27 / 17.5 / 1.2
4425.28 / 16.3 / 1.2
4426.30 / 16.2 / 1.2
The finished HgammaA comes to 1.4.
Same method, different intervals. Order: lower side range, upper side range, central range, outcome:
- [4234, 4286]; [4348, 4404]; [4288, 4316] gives 4.2 AA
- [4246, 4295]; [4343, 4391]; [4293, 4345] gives 6.6 AA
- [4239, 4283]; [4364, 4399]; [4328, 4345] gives 2.9 AA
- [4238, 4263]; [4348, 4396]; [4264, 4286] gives -0.9 AA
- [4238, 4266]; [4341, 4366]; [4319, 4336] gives 0.8 AA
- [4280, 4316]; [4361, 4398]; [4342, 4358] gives 1.0 AA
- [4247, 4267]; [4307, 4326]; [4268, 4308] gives 1.1 AA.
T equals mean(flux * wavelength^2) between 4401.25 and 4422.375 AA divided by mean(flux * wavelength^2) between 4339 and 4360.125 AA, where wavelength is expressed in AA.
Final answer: 1.2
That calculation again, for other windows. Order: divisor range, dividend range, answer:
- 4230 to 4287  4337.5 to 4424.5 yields 1.06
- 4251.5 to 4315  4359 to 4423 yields 1.18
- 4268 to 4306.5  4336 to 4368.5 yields 1.07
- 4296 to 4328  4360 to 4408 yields 1.22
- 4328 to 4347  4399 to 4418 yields 1.25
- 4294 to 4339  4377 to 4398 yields 1.14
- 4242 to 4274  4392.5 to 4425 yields 1.13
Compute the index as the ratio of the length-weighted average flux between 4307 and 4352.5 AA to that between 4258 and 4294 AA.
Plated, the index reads 0.90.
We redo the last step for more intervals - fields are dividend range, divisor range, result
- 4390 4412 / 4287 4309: 1.22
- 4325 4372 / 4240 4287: 0.96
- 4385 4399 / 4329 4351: 1.13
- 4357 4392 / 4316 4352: 1.16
